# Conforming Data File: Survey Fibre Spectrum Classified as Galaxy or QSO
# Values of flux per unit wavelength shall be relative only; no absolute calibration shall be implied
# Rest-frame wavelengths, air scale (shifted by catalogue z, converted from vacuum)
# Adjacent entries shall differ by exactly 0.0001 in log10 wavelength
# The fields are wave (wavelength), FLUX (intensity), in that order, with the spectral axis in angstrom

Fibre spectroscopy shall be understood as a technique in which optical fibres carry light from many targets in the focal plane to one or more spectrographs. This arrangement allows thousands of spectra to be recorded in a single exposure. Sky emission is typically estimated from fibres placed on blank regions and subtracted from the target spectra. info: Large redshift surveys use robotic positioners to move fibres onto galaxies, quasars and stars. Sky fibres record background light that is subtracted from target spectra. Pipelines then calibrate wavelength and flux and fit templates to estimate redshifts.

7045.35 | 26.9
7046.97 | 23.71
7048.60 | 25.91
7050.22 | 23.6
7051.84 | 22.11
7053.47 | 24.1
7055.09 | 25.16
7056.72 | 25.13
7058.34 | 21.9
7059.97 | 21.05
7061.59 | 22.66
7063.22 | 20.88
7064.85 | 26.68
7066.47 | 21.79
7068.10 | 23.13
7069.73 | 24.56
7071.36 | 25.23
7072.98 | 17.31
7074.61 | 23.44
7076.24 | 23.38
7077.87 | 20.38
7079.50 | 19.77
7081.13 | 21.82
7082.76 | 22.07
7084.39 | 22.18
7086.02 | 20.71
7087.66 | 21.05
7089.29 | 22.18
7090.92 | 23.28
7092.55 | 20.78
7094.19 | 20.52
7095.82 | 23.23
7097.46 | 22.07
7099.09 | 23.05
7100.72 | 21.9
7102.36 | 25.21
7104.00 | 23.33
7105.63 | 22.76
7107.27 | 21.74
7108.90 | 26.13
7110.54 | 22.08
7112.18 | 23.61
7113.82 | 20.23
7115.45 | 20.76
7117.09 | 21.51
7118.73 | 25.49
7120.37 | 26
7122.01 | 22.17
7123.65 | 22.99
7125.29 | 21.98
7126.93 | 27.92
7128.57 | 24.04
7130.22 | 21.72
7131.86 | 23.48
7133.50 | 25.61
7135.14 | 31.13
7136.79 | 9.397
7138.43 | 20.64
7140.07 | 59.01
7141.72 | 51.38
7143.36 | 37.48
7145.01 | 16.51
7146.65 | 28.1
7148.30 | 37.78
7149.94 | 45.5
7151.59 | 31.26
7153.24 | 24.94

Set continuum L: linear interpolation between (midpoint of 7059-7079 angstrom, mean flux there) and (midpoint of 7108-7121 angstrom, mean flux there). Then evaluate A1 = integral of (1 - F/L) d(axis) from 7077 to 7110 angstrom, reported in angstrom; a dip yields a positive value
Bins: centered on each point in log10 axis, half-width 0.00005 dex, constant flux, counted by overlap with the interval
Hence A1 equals 1.0 angstrom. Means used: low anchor 22.5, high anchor 23.2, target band 22.2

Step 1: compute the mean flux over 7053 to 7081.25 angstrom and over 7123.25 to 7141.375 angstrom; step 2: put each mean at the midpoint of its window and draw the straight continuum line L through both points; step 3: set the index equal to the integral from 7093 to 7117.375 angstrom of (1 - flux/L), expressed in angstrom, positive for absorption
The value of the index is 2.5 angstrom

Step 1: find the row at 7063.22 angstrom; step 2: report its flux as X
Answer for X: 20.88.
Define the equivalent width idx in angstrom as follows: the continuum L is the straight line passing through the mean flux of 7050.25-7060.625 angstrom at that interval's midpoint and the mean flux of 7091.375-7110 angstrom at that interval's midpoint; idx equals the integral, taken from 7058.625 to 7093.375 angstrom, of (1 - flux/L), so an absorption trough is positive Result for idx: 1.45 angstrom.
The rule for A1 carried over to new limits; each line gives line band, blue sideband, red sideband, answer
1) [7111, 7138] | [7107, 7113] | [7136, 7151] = 4.74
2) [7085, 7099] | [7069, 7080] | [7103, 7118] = 0.30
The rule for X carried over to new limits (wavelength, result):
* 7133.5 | 25.61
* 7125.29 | 21.98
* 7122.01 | 22.17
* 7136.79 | 9.397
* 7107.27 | 21.74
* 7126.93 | 27.92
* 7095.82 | 23.23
